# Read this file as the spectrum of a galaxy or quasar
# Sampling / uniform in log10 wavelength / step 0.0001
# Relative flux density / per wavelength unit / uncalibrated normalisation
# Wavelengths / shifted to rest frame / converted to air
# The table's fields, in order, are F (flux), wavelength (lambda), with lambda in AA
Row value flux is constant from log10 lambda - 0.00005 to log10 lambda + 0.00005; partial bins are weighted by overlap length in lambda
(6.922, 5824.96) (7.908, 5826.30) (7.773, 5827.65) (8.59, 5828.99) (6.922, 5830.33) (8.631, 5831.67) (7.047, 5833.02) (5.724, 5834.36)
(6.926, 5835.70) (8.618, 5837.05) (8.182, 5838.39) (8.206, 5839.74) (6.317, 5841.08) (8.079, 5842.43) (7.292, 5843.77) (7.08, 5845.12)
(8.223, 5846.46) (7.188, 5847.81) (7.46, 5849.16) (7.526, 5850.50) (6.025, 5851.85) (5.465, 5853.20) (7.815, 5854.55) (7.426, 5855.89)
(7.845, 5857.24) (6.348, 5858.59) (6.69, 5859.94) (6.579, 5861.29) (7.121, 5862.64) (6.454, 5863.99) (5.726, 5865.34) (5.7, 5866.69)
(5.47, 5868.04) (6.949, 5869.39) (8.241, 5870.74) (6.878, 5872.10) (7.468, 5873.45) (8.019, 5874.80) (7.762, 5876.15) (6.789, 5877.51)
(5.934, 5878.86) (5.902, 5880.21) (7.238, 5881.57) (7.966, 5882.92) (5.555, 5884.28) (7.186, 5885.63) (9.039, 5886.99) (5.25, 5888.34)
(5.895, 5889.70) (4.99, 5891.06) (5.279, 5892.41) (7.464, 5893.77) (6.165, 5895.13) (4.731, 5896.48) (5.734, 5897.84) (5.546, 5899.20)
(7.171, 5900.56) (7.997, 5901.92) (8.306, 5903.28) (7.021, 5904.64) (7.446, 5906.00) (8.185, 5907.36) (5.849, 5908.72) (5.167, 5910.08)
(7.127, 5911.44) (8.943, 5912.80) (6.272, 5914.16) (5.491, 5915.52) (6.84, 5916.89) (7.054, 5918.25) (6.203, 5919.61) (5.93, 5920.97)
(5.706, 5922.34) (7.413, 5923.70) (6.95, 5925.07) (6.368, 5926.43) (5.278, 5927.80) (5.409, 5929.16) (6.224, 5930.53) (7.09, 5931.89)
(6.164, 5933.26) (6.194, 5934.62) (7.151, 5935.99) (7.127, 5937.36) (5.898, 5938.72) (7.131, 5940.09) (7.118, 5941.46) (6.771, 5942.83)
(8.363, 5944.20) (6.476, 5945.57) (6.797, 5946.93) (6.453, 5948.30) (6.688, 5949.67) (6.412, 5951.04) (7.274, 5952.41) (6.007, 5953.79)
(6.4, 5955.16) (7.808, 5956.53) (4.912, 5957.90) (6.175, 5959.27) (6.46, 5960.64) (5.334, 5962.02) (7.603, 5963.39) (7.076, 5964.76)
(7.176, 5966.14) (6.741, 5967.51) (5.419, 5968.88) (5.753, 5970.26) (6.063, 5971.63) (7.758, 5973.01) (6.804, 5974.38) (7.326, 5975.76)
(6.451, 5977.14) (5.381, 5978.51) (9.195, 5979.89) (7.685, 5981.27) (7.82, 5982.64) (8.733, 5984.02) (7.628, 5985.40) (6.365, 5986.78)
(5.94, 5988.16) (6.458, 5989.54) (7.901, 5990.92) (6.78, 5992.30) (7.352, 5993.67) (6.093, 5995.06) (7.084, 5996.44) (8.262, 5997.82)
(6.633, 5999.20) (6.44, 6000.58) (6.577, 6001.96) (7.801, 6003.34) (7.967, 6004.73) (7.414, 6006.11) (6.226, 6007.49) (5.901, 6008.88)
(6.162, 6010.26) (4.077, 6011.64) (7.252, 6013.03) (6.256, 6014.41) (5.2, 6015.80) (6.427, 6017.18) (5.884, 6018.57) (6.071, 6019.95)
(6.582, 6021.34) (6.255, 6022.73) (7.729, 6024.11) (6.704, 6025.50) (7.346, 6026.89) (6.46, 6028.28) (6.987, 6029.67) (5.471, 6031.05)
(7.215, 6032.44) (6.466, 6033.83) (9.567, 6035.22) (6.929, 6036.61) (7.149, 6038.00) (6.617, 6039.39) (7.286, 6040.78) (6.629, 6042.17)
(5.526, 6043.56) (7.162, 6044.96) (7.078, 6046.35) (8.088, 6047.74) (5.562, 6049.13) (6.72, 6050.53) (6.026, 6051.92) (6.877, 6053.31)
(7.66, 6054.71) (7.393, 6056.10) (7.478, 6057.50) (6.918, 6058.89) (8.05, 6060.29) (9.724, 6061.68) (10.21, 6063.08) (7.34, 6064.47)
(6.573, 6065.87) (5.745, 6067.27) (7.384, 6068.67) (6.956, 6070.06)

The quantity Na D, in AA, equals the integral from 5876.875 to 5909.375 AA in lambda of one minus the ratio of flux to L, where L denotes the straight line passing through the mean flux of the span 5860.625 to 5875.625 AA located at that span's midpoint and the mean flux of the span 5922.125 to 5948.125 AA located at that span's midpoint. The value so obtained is 0.6 AA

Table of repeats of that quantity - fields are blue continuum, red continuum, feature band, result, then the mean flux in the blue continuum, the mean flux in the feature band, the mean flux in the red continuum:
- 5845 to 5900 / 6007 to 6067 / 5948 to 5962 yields 0.76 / 6.68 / 6.4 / 6.86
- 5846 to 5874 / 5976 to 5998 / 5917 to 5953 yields 2.28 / 6.87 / 6.61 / 7.17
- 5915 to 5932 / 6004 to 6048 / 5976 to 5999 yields -2.31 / 6.28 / 7.19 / 6.68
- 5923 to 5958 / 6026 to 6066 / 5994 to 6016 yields 1.10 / 6.64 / 6.62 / 7.2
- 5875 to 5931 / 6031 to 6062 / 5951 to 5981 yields 0.77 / 6.57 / 6.63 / 7.12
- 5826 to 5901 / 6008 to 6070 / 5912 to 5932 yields 1.26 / 6.91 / 6.47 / 6.87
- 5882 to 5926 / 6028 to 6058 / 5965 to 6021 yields 0.45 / 6.62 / 6.76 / 6.93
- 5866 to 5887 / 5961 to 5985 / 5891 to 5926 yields 1.73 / 6.94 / 6.6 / 6.96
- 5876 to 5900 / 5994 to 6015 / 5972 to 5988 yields -1.67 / 6.33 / 7.3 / 6.69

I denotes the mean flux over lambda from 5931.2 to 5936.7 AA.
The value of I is 6.65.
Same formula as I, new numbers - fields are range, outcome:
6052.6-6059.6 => 7.26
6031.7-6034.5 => 6.82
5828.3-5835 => 7.4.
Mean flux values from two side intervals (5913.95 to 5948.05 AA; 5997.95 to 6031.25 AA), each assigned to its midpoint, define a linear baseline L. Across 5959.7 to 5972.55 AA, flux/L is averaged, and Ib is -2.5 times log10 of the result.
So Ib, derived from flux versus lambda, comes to 0.020 mag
